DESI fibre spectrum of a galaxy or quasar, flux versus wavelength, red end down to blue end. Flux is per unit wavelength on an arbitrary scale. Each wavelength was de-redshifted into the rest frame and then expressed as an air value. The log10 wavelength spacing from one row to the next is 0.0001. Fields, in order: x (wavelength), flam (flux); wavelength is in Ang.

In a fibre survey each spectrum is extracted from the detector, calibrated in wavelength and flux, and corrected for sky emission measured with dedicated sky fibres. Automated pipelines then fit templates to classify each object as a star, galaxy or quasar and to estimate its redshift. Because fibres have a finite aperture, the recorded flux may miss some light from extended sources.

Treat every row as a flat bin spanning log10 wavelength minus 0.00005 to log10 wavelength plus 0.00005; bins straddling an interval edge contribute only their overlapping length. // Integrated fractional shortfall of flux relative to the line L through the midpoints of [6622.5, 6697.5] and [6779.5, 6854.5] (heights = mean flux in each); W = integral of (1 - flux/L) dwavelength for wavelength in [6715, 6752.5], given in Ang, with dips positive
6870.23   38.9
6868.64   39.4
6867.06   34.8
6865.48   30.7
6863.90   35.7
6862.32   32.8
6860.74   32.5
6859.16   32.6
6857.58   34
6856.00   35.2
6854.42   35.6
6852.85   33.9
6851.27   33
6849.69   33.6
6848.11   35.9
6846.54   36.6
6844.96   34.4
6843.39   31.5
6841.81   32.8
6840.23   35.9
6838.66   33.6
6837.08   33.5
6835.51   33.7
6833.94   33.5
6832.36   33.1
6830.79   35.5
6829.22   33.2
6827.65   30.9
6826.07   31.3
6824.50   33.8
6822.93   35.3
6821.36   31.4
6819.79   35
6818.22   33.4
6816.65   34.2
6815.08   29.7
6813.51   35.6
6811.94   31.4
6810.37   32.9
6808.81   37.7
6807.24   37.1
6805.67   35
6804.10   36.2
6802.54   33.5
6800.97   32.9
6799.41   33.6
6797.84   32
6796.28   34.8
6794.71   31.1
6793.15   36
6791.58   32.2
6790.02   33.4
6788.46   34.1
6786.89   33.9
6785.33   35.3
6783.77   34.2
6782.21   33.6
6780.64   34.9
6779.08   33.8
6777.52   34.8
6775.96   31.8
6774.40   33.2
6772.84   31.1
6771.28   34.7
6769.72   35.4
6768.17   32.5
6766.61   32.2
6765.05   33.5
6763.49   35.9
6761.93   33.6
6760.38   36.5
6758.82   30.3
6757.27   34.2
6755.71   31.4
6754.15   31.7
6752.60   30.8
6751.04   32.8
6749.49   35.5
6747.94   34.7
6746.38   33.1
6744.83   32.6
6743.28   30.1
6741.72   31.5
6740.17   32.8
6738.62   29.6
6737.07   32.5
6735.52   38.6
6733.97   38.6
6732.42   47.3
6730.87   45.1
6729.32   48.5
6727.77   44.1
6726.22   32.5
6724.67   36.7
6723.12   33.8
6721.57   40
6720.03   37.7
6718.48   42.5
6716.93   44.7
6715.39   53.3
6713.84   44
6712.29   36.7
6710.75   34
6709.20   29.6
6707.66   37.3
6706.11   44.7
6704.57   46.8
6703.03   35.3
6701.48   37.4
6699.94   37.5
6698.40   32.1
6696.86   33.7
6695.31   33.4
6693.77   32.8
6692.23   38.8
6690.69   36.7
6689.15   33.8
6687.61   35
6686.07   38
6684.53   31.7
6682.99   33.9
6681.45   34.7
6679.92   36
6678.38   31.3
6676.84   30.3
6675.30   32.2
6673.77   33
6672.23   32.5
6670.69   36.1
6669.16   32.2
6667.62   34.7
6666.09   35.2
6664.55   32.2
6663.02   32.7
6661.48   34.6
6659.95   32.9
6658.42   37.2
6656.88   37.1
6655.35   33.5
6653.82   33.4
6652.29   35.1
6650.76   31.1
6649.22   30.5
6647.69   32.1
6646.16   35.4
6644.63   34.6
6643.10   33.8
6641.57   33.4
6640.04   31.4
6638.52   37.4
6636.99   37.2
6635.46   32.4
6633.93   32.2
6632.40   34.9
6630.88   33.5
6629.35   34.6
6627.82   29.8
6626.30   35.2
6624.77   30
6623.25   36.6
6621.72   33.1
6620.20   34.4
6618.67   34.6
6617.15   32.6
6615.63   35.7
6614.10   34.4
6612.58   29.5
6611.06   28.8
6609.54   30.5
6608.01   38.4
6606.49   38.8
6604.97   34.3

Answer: -4.09 Ang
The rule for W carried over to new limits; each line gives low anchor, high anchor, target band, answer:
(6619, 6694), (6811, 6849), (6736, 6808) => 0.5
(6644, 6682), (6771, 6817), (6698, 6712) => -1.5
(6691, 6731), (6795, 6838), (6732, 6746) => 1.1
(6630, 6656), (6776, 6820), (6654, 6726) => -4.9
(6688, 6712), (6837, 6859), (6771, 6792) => 0.9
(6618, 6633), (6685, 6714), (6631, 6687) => 1.8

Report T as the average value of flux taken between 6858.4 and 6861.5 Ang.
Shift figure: 32.5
